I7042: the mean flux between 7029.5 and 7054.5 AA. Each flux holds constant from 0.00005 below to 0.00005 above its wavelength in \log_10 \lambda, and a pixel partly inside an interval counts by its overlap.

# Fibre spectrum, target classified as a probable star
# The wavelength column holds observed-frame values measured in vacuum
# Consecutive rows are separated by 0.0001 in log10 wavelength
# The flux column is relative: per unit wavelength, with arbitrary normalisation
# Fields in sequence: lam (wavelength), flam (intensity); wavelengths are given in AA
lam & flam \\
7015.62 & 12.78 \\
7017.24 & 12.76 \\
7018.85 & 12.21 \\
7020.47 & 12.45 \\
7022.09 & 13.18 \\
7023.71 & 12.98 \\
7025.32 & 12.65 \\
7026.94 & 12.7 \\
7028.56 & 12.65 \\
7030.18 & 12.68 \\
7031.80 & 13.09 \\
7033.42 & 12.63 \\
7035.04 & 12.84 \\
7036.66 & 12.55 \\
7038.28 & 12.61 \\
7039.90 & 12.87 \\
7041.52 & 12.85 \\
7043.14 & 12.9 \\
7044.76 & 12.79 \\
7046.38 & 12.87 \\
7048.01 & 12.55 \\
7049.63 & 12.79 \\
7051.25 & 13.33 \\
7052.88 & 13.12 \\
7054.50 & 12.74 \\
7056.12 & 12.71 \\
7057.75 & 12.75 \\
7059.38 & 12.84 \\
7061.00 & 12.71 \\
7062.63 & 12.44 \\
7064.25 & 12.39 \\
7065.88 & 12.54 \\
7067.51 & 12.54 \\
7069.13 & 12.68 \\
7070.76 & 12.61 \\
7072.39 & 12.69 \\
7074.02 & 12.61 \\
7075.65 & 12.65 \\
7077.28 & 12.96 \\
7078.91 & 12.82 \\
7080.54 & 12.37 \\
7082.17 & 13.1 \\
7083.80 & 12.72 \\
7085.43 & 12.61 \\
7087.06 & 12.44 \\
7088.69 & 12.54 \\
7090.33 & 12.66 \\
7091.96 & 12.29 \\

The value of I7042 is 12.8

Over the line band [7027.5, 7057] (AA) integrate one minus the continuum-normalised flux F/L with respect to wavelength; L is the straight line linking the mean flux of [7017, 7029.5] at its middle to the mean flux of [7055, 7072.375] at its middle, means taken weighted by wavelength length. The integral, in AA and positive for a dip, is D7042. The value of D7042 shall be -0.3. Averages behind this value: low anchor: 12.7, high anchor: 12.6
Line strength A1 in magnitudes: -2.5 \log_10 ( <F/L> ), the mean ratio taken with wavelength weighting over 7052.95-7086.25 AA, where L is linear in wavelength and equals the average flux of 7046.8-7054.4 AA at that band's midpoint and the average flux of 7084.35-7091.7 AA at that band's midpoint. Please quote 0.00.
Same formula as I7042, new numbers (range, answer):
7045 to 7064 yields 12.8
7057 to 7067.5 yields 12.6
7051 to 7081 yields 12.7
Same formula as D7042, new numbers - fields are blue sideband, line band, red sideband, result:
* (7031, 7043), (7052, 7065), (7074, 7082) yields 0.0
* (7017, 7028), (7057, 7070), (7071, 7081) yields 0.1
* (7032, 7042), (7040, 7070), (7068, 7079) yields -0.1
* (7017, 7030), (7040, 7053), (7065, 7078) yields -0.2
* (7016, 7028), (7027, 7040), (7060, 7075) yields -0.1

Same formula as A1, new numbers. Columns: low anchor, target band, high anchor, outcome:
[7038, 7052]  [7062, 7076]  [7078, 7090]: 0.014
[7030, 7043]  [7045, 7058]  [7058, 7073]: -0.014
